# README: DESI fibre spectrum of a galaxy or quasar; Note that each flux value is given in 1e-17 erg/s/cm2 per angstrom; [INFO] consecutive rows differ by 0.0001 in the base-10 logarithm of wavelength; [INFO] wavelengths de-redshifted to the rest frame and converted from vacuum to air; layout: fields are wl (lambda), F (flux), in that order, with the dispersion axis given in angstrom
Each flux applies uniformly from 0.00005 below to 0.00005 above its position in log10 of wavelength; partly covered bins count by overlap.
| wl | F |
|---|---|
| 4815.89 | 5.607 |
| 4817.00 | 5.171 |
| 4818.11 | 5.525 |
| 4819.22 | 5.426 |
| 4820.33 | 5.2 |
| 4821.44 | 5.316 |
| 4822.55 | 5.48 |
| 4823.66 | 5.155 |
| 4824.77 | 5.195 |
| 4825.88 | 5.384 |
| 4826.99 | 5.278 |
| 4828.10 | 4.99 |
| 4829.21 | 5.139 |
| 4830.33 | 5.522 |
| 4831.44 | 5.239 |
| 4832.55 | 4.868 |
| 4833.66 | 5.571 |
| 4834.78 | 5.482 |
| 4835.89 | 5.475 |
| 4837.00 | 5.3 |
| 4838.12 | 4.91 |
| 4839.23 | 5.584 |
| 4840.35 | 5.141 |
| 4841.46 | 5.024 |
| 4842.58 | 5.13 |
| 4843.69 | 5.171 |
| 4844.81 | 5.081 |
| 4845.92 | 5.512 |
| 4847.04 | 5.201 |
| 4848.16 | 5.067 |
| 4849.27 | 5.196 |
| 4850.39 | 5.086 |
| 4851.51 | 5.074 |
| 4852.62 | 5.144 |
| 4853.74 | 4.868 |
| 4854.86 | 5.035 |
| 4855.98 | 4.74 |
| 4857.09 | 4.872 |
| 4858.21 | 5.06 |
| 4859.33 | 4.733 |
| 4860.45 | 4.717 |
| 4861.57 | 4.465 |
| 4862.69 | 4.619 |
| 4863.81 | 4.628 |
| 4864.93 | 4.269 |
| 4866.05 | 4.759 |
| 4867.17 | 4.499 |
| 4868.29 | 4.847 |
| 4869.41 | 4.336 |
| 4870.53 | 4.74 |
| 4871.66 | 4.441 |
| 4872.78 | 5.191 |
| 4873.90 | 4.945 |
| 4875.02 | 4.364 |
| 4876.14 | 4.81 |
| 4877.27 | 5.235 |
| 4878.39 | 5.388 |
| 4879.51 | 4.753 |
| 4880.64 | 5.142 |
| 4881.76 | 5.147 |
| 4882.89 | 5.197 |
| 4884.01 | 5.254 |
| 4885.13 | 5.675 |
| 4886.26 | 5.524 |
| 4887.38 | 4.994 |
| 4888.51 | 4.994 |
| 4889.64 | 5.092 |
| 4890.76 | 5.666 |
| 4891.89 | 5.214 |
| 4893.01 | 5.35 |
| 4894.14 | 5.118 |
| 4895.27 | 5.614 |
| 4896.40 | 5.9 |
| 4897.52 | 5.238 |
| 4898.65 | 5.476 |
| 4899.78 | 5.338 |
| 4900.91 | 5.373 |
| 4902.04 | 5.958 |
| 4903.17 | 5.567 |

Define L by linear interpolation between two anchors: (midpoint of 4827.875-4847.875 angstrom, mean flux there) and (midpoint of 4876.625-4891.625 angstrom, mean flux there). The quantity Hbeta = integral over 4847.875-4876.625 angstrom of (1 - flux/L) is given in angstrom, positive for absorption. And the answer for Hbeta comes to 2.5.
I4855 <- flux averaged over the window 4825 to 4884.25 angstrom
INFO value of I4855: 5.01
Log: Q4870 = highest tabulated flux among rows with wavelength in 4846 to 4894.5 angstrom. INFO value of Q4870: 5.675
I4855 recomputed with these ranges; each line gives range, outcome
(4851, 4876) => 4.74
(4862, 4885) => 4.84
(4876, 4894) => 5.22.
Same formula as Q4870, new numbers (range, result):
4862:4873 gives 5.191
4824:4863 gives 5.584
